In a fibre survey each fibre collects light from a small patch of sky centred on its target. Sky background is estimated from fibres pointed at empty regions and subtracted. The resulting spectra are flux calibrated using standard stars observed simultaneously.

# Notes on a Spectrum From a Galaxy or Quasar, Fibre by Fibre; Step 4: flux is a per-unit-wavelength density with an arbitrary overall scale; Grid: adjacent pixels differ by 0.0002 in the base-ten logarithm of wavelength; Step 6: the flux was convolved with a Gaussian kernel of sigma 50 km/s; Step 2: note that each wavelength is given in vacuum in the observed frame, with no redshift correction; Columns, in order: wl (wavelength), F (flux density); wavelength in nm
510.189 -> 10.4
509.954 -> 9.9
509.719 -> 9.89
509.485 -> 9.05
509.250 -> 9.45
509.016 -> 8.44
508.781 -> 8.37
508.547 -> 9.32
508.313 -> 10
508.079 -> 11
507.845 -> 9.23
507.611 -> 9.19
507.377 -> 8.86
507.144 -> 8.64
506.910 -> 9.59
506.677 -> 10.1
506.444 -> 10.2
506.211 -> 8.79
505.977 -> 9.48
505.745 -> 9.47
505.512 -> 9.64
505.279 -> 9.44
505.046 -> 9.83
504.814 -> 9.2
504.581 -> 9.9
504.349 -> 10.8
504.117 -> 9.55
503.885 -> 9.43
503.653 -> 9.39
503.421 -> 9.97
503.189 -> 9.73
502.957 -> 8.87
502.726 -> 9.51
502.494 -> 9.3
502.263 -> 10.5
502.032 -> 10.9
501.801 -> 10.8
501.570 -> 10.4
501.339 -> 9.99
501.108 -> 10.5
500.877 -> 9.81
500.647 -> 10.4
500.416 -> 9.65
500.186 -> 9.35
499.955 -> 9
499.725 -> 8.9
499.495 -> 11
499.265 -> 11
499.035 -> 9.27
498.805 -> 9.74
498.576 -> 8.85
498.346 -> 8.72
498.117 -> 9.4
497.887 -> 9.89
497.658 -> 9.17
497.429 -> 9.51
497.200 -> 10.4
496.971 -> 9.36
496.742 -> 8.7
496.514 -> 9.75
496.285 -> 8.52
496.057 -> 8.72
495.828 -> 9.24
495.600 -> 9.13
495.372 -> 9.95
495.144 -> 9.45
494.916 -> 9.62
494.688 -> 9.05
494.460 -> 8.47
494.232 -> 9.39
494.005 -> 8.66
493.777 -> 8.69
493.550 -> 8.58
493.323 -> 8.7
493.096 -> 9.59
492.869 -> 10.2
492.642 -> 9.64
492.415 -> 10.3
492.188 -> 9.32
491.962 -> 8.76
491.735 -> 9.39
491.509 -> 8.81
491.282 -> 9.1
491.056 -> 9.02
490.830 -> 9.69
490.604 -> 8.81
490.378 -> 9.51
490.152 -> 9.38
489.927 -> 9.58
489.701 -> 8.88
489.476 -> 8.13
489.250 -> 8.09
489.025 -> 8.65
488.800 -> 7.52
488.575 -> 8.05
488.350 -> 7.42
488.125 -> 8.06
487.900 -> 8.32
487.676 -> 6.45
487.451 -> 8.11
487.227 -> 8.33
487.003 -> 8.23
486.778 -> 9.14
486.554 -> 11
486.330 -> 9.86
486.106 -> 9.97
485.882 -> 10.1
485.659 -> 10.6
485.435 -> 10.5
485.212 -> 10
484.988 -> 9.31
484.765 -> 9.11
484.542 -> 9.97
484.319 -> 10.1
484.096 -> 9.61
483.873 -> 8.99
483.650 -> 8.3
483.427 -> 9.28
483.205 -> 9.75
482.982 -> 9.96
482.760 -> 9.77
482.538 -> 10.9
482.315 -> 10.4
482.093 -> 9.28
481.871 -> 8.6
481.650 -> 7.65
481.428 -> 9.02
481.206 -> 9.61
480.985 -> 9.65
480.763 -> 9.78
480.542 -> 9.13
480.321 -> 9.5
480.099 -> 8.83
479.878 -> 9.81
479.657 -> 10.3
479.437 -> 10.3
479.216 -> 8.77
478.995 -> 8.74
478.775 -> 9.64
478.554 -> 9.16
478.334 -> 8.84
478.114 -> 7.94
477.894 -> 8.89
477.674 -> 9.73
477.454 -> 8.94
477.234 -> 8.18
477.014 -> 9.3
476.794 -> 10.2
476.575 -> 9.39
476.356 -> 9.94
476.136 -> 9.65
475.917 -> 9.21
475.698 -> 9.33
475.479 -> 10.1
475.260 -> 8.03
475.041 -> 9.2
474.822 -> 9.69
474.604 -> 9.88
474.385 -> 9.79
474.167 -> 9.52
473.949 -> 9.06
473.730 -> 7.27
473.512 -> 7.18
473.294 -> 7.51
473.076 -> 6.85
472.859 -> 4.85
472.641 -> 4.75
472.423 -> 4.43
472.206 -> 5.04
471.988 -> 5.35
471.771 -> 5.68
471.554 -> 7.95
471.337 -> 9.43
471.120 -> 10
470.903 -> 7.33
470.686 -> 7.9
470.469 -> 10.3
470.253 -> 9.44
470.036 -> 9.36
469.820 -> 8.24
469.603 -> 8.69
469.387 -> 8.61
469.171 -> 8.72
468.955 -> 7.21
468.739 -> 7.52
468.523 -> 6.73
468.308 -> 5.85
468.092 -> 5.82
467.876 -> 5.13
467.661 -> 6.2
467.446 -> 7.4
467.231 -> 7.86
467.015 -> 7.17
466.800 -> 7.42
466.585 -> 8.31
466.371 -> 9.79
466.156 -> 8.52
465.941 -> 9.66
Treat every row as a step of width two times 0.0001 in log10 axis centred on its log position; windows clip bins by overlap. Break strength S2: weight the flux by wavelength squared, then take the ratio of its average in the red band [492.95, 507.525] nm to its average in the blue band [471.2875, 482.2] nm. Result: 1.22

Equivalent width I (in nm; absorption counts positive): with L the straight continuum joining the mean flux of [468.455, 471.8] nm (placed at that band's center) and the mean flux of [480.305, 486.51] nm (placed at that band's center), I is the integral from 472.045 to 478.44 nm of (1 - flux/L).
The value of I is 0.39 nm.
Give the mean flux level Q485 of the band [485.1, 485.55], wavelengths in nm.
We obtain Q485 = 10.2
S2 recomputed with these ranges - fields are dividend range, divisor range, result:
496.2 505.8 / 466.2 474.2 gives 1.48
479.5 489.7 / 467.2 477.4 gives 1.21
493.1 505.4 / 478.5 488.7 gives 1.10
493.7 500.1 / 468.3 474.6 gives 1.35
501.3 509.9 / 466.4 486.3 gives 1.25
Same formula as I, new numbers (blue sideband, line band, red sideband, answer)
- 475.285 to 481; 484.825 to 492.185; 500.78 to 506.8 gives 0.43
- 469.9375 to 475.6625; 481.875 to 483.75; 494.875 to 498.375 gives -0.25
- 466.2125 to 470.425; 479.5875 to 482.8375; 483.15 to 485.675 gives -0.09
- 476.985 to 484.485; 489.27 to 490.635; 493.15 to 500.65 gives 0.05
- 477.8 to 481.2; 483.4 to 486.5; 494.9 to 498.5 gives -0.14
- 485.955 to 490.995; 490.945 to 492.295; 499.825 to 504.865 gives -0.01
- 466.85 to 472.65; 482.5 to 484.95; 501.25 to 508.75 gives -0.37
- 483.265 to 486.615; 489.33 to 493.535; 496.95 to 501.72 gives 0.22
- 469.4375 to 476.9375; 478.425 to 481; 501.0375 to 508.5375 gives -0.27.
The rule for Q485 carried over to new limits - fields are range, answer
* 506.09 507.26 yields 9.46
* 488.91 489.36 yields 8.37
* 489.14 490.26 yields 8.81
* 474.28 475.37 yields 9.31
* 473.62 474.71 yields 9.1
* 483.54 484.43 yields 9.25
